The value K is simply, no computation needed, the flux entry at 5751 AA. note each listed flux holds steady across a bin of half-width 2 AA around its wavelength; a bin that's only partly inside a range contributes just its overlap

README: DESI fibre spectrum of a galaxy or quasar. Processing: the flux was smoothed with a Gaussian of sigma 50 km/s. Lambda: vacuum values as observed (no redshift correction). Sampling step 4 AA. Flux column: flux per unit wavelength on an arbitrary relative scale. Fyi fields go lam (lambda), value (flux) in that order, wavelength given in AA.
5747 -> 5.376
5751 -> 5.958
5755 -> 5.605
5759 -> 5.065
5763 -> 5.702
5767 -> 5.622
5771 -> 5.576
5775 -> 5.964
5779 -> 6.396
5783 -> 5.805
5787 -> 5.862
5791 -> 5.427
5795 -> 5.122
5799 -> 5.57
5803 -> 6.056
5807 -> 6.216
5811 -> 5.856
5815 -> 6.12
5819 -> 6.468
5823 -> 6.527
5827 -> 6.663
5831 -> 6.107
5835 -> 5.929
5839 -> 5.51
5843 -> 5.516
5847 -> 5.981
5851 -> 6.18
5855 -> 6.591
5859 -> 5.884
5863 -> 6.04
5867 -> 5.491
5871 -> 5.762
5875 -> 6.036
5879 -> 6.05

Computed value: 5.958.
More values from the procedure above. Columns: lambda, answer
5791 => 5.427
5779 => 6.396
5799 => 5.57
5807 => 6.216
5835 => 5.929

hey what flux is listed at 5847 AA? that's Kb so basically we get 5.981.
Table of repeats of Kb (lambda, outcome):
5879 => 6.05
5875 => 6.036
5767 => 5.622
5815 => 6.12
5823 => 6.527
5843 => 5.516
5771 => 5.576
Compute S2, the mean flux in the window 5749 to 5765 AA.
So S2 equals 5.58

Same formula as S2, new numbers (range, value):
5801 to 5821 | 6.14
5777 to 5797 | 5.72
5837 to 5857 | 5.96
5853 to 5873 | 5.95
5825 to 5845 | 5.95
